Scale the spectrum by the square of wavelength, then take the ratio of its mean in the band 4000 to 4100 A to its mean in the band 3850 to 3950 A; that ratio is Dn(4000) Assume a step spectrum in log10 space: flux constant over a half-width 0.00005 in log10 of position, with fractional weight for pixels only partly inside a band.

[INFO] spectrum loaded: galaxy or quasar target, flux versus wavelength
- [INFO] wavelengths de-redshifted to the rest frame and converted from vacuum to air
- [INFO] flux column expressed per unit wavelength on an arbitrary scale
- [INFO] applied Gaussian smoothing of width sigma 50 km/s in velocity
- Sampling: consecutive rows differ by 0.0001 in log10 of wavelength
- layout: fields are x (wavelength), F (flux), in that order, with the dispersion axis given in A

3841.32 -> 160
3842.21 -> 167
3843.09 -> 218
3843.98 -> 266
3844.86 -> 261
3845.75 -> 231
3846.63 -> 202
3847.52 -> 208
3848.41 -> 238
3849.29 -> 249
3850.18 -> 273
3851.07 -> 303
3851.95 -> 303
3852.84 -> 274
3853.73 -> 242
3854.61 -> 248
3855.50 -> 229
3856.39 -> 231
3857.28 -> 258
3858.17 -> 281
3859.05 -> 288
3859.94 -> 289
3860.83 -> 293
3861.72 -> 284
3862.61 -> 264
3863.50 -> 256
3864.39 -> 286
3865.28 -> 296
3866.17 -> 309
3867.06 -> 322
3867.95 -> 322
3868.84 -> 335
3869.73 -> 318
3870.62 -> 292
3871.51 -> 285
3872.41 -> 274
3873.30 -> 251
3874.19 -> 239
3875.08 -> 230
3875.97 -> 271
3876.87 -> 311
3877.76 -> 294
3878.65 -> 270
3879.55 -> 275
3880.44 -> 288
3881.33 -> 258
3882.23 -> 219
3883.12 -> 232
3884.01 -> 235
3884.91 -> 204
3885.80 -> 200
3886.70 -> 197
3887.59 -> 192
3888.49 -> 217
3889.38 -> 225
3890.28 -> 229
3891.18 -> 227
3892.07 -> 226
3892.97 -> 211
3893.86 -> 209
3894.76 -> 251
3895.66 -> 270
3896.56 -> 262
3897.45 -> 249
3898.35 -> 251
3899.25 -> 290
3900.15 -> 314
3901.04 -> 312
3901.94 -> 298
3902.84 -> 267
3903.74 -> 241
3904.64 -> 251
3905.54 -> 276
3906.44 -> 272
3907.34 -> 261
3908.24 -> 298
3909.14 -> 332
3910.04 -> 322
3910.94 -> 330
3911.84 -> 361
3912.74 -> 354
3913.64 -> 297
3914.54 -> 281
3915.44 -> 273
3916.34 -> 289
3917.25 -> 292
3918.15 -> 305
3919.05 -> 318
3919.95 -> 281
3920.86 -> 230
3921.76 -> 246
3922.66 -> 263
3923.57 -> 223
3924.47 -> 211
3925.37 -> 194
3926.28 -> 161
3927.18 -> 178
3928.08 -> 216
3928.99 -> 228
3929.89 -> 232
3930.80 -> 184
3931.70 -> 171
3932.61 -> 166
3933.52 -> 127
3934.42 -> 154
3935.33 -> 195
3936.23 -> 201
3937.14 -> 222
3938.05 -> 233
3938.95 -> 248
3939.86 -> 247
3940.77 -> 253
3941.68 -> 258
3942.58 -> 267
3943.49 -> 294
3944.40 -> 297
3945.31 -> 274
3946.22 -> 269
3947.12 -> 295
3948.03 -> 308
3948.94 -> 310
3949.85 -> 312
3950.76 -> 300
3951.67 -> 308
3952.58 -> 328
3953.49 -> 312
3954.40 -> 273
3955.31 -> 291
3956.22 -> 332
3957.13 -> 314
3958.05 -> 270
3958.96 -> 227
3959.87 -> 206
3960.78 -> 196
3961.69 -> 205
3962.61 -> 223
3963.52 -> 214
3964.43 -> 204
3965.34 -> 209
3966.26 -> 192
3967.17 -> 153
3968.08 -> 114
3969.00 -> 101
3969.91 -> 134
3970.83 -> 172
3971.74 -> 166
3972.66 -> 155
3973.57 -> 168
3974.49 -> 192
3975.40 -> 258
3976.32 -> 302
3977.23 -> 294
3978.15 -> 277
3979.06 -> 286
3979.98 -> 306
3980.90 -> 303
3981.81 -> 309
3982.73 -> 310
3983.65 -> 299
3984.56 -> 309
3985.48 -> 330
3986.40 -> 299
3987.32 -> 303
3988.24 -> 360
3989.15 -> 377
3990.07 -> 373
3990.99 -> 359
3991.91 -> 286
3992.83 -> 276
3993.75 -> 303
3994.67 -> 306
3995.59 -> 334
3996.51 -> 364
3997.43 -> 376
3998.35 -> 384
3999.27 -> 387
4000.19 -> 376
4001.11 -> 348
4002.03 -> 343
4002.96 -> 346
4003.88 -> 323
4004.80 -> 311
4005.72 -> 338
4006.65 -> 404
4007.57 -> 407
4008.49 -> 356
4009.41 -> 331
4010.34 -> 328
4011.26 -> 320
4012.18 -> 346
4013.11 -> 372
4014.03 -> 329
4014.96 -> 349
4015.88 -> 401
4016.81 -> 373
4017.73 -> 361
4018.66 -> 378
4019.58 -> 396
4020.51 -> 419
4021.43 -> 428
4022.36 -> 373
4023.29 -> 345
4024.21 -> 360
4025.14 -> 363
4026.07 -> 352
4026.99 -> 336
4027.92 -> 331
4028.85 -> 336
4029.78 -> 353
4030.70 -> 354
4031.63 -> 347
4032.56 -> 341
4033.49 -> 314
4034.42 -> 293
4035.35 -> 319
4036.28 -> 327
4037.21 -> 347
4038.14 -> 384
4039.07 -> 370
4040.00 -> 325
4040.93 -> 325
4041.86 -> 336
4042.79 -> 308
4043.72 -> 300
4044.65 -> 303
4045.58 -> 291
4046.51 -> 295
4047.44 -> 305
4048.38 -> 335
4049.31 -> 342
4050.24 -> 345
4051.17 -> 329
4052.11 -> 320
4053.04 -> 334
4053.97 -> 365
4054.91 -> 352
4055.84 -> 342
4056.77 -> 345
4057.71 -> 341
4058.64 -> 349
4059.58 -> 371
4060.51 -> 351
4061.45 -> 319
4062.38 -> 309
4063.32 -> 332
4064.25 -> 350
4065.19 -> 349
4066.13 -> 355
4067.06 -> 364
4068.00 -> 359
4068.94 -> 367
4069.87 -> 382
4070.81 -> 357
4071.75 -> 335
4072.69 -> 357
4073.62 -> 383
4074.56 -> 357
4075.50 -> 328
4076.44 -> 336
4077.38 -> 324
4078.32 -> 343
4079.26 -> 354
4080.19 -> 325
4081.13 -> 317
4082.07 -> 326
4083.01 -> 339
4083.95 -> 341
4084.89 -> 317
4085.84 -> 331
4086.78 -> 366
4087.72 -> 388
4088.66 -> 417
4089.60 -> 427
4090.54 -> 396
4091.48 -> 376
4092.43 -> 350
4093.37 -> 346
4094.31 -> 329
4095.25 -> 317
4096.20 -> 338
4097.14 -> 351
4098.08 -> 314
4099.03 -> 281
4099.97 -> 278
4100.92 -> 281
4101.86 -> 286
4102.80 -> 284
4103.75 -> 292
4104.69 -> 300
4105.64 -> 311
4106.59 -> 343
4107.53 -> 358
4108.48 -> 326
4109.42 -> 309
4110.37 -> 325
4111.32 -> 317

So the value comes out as 1.44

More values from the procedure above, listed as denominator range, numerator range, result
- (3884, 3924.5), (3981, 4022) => 1.38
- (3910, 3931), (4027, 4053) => 1.34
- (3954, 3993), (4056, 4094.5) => 1.45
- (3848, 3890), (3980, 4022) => 1.40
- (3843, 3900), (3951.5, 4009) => 1.16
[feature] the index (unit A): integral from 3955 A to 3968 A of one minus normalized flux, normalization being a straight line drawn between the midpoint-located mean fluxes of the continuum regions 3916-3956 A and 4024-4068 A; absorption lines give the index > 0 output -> 2.0 A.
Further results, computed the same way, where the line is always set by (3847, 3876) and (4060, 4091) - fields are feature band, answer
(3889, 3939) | 7.2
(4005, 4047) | -1.8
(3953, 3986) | 7.8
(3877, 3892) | 2.4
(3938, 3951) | 1.1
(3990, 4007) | -1.0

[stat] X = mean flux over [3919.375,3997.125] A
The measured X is 253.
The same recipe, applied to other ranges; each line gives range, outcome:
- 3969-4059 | 327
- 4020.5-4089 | 343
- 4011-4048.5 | 345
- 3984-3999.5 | 336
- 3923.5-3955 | 242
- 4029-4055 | 330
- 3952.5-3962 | 267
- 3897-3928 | 273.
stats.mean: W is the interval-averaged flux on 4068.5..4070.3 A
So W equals 376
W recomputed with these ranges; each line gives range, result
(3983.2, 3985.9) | 313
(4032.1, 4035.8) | 316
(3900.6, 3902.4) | 304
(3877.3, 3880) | 280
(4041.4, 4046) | 308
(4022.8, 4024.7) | 353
